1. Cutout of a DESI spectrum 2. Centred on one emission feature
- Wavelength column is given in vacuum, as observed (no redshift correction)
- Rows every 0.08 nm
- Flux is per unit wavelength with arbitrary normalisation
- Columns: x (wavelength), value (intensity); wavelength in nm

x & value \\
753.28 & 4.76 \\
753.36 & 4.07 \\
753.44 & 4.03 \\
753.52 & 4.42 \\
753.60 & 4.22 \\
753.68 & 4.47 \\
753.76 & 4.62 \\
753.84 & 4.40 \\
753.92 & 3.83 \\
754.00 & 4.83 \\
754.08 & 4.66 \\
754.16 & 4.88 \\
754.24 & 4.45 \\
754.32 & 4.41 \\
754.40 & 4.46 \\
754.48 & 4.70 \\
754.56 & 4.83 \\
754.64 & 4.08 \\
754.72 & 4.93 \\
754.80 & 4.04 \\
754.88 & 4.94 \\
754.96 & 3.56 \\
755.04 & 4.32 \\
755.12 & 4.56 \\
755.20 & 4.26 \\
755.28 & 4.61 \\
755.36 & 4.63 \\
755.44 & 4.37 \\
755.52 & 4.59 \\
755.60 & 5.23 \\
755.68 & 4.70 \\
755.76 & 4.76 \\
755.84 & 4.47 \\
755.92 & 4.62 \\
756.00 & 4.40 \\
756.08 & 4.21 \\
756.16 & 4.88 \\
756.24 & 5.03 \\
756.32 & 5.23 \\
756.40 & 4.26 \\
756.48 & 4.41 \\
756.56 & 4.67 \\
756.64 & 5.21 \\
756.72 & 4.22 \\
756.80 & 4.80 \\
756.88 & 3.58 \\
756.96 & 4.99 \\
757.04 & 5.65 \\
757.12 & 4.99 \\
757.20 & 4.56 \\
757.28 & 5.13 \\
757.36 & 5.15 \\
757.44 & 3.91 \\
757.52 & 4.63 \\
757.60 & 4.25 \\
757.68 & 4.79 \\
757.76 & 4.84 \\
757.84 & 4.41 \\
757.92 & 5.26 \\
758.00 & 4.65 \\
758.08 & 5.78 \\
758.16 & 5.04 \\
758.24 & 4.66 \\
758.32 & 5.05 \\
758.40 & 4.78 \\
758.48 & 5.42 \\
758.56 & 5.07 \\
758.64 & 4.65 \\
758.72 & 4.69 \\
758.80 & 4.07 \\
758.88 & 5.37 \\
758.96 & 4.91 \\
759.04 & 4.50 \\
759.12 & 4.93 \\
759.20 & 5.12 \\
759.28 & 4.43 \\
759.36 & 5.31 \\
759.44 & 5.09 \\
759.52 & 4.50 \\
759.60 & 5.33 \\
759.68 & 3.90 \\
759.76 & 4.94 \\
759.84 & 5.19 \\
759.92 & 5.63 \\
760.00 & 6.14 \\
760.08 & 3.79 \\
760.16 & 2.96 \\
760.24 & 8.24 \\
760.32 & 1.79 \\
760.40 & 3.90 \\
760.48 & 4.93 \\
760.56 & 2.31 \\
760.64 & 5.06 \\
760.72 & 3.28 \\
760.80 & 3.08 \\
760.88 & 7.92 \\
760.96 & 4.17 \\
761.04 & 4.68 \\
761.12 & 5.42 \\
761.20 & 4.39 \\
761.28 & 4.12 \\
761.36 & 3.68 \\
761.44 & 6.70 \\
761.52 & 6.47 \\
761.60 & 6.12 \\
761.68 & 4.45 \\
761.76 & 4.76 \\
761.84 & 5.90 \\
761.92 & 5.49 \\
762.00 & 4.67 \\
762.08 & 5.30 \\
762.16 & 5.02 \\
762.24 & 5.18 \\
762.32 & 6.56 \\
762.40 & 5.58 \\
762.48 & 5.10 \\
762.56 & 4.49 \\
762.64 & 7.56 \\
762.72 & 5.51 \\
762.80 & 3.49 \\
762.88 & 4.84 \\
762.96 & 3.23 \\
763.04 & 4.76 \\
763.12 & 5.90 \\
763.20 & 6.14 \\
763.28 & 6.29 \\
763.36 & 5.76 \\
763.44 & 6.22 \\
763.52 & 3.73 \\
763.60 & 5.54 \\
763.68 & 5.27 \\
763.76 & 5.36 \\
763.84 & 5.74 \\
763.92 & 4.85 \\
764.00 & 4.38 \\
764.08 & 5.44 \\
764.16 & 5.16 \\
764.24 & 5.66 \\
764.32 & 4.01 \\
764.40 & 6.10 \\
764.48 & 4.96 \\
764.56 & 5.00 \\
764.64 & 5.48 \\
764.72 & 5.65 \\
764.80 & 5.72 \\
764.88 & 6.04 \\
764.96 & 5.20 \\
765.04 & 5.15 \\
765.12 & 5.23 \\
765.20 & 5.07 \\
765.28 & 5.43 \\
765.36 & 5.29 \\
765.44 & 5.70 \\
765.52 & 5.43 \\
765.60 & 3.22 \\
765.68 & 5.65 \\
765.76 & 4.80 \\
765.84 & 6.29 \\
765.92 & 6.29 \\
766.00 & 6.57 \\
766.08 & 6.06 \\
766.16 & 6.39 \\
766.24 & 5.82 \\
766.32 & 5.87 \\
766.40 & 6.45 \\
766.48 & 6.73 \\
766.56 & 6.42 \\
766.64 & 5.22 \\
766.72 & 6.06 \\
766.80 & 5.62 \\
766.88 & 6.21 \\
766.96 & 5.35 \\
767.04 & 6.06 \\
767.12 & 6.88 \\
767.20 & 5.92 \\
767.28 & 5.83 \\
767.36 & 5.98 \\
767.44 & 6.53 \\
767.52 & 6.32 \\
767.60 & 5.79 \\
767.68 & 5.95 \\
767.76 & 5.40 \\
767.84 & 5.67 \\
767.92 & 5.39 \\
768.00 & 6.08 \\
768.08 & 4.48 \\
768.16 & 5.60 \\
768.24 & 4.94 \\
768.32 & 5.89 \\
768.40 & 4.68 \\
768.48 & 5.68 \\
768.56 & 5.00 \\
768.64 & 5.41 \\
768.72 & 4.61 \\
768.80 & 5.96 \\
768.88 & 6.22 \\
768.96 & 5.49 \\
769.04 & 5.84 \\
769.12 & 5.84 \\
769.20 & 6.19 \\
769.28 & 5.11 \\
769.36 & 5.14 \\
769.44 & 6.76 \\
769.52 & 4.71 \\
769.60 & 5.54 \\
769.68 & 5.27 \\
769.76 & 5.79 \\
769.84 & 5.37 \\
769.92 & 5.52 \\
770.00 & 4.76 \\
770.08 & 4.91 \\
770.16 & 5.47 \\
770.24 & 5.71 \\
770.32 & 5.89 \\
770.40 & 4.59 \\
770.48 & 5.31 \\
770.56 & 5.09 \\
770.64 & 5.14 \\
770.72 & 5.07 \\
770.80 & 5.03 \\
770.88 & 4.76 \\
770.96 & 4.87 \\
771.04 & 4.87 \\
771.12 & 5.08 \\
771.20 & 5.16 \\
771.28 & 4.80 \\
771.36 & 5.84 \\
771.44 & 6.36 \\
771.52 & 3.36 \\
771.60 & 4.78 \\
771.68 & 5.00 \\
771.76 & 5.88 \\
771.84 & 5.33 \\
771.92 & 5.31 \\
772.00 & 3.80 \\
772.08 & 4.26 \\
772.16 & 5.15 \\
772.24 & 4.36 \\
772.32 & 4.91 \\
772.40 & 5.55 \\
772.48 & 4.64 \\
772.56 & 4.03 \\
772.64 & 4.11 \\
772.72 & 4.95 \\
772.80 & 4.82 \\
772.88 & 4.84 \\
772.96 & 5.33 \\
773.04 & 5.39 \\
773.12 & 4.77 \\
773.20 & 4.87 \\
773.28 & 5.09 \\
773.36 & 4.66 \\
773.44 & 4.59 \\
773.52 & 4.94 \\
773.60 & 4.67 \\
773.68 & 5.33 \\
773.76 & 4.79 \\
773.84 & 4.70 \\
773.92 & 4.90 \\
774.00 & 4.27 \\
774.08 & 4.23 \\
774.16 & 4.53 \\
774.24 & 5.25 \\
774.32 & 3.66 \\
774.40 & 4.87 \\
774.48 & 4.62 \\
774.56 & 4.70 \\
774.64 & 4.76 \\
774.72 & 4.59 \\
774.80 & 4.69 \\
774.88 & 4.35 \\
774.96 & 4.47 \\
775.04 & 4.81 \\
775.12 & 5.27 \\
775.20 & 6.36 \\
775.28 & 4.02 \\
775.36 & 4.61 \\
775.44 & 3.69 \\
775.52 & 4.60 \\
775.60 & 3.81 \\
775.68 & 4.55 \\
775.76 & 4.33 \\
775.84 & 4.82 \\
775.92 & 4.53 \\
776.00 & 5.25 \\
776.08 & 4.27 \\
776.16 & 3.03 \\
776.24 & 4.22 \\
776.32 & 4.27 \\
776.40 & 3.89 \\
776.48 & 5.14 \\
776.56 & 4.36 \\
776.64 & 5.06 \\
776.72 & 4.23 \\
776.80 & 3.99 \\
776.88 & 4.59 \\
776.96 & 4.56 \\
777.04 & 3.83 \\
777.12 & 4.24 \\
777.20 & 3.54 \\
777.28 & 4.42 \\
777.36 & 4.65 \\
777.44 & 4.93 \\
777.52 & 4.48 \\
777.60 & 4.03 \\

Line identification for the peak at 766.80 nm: Mg II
